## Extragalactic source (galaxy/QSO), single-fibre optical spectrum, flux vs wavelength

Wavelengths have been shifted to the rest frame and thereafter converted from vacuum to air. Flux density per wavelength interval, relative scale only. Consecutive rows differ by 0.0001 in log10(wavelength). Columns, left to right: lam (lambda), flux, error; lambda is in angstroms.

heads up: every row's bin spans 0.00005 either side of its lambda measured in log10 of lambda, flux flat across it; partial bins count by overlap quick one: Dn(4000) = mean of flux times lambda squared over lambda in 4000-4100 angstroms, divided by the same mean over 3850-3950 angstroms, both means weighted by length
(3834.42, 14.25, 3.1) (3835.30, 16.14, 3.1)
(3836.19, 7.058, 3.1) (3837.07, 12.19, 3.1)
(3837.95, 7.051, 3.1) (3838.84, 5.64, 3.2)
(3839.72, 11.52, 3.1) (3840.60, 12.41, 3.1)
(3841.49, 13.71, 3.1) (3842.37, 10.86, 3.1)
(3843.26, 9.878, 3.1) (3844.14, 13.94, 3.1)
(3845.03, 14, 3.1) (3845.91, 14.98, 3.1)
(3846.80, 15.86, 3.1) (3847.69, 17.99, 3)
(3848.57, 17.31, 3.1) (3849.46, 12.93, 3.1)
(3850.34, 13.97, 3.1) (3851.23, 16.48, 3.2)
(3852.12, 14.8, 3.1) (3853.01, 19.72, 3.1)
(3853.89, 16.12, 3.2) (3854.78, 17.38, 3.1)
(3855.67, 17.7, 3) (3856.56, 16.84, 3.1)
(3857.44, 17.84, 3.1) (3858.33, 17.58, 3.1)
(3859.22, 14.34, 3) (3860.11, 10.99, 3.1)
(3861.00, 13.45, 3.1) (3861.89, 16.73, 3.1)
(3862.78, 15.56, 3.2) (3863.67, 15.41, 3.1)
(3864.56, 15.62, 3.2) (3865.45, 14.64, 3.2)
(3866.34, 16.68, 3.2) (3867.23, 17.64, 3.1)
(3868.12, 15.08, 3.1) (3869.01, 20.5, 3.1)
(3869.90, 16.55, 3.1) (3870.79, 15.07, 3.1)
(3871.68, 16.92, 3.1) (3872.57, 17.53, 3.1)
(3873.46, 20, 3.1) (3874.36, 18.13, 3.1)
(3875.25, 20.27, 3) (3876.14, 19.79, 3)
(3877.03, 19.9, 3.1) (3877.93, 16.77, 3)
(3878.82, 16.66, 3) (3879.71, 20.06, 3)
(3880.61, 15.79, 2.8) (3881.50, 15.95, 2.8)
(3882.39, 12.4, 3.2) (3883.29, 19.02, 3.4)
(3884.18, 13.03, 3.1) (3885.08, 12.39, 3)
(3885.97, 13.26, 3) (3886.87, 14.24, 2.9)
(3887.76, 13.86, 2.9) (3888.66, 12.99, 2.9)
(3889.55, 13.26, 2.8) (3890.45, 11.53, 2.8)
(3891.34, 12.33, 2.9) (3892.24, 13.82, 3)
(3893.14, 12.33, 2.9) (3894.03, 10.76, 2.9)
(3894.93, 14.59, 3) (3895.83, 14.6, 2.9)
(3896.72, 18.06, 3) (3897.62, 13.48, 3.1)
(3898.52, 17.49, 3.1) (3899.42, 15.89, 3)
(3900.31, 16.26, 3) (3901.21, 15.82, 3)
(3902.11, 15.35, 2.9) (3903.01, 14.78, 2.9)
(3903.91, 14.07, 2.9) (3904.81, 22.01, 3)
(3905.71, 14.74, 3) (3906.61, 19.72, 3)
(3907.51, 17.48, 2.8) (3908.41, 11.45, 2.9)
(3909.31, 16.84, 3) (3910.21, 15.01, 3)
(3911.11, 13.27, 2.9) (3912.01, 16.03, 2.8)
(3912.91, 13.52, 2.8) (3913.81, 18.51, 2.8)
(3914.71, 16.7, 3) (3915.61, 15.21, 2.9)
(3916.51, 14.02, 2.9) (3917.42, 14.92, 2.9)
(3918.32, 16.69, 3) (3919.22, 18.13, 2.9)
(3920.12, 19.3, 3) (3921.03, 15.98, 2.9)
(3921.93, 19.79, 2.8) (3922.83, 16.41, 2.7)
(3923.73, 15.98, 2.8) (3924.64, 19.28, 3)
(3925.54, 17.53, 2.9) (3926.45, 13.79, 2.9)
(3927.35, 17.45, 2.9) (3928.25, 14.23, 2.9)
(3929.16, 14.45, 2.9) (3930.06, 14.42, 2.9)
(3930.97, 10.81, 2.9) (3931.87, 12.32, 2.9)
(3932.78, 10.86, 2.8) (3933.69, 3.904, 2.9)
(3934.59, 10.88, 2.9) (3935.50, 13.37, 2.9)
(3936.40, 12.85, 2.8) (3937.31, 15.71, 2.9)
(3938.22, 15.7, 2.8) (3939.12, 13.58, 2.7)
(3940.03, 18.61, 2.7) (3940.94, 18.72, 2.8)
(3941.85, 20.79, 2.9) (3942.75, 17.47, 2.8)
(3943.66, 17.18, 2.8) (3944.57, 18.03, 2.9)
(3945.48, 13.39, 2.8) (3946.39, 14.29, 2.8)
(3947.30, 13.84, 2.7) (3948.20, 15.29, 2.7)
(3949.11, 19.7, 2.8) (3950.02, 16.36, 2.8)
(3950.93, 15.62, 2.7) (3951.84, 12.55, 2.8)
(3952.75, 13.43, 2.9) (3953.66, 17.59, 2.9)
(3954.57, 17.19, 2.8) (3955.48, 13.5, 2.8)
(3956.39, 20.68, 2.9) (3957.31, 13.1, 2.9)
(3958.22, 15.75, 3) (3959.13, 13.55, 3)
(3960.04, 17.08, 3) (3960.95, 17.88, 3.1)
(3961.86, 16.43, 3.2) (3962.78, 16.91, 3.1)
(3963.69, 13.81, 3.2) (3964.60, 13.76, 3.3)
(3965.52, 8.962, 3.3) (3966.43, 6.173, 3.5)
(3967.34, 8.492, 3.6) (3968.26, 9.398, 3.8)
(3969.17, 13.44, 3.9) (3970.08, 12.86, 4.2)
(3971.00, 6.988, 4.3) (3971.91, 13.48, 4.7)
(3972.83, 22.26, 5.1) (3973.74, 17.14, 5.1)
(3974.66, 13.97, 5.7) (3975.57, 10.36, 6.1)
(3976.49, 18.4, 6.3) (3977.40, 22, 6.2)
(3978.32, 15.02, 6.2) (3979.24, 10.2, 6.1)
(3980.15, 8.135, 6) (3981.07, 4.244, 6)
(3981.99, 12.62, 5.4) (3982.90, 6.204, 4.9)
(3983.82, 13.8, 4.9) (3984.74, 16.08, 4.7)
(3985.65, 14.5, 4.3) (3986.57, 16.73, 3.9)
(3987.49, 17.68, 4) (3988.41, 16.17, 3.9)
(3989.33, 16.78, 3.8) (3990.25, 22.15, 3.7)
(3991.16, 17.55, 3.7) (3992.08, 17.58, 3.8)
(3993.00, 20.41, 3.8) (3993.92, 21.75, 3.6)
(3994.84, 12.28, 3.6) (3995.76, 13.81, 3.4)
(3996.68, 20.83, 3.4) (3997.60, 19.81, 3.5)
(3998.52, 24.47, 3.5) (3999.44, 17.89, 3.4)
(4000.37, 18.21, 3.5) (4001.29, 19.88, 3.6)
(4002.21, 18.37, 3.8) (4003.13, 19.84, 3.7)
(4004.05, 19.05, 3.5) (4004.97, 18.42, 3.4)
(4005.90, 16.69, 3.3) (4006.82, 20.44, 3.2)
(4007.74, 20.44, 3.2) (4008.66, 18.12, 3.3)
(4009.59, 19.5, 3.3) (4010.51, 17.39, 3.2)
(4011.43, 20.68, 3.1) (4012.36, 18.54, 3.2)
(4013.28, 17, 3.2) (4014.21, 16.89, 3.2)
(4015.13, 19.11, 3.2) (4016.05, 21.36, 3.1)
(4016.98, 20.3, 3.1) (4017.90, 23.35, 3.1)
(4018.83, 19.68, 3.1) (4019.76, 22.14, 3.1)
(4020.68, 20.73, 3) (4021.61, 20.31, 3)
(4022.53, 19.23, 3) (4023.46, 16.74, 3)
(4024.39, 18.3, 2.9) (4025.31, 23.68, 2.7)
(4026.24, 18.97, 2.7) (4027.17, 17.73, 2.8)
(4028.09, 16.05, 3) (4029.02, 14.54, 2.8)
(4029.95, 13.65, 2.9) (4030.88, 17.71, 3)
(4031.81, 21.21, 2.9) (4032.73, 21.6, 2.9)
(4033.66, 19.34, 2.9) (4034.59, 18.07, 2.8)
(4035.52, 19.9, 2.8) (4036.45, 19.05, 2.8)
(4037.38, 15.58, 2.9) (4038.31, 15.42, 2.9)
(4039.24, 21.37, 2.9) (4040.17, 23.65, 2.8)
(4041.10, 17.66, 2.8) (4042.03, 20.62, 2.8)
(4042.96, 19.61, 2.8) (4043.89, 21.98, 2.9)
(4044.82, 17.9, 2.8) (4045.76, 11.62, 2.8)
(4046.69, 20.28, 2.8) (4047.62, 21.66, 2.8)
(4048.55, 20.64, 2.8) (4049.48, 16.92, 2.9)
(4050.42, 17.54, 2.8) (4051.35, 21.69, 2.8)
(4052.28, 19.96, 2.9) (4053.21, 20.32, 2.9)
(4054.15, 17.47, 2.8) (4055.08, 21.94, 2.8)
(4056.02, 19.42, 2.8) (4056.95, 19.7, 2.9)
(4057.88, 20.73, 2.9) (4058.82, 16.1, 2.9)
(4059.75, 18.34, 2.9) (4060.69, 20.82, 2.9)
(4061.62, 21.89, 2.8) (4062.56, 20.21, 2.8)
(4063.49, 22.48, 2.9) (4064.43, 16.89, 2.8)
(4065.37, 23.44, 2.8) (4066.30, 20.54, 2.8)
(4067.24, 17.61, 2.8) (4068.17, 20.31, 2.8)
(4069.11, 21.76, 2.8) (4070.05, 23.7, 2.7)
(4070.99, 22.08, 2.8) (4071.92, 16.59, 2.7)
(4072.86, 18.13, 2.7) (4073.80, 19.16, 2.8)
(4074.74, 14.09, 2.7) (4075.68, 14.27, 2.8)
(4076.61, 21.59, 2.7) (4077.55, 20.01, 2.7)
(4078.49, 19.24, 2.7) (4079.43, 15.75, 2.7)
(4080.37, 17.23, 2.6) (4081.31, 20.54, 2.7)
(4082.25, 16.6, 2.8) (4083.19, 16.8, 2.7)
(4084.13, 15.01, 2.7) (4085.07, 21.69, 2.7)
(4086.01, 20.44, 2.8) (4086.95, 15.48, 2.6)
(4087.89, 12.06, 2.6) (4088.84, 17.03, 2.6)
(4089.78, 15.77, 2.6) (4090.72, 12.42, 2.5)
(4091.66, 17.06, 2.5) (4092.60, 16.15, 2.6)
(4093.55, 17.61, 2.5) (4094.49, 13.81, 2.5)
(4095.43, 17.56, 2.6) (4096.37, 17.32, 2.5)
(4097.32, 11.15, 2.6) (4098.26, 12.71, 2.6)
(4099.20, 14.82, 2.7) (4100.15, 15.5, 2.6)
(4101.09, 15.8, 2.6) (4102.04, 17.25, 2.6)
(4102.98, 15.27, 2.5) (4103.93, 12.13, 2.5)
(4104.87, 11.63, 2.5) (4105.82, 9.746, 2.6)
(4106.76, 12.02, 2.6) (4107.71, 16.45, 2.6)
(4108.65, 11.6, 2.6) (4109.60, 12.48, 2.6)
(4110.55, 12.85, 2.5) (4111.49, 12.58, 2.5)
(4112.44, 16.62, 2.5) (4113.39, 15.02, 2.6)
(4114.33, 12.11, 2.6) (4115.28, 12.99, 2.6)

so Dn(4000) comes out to 1.28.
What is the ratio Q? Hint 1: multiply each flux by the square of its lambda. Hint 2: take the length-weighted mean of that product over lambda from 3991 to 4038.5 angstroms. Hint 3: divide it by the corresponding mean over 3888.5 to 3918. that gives 1.32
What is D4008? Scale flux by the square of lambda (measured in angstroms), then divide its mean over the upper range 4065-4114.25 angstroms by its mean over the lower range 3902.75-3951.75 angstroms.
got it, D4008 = 1.1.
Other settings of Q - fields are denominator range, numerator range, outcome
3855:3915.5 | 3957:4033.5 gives 1.12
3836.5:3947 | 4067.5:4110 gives 1.18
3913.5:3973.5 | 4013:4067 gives 1.36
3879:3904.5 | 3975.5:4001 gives 1.15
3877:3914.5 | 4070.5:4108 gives 1.17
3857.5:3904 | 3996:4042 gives 1.32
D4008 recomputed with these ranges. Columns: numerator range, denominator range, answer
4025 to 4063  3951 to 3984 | 1.46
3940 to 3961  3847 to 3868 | 1.07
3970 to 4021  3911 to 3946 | 1.16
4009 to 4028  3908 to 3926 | 1.26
